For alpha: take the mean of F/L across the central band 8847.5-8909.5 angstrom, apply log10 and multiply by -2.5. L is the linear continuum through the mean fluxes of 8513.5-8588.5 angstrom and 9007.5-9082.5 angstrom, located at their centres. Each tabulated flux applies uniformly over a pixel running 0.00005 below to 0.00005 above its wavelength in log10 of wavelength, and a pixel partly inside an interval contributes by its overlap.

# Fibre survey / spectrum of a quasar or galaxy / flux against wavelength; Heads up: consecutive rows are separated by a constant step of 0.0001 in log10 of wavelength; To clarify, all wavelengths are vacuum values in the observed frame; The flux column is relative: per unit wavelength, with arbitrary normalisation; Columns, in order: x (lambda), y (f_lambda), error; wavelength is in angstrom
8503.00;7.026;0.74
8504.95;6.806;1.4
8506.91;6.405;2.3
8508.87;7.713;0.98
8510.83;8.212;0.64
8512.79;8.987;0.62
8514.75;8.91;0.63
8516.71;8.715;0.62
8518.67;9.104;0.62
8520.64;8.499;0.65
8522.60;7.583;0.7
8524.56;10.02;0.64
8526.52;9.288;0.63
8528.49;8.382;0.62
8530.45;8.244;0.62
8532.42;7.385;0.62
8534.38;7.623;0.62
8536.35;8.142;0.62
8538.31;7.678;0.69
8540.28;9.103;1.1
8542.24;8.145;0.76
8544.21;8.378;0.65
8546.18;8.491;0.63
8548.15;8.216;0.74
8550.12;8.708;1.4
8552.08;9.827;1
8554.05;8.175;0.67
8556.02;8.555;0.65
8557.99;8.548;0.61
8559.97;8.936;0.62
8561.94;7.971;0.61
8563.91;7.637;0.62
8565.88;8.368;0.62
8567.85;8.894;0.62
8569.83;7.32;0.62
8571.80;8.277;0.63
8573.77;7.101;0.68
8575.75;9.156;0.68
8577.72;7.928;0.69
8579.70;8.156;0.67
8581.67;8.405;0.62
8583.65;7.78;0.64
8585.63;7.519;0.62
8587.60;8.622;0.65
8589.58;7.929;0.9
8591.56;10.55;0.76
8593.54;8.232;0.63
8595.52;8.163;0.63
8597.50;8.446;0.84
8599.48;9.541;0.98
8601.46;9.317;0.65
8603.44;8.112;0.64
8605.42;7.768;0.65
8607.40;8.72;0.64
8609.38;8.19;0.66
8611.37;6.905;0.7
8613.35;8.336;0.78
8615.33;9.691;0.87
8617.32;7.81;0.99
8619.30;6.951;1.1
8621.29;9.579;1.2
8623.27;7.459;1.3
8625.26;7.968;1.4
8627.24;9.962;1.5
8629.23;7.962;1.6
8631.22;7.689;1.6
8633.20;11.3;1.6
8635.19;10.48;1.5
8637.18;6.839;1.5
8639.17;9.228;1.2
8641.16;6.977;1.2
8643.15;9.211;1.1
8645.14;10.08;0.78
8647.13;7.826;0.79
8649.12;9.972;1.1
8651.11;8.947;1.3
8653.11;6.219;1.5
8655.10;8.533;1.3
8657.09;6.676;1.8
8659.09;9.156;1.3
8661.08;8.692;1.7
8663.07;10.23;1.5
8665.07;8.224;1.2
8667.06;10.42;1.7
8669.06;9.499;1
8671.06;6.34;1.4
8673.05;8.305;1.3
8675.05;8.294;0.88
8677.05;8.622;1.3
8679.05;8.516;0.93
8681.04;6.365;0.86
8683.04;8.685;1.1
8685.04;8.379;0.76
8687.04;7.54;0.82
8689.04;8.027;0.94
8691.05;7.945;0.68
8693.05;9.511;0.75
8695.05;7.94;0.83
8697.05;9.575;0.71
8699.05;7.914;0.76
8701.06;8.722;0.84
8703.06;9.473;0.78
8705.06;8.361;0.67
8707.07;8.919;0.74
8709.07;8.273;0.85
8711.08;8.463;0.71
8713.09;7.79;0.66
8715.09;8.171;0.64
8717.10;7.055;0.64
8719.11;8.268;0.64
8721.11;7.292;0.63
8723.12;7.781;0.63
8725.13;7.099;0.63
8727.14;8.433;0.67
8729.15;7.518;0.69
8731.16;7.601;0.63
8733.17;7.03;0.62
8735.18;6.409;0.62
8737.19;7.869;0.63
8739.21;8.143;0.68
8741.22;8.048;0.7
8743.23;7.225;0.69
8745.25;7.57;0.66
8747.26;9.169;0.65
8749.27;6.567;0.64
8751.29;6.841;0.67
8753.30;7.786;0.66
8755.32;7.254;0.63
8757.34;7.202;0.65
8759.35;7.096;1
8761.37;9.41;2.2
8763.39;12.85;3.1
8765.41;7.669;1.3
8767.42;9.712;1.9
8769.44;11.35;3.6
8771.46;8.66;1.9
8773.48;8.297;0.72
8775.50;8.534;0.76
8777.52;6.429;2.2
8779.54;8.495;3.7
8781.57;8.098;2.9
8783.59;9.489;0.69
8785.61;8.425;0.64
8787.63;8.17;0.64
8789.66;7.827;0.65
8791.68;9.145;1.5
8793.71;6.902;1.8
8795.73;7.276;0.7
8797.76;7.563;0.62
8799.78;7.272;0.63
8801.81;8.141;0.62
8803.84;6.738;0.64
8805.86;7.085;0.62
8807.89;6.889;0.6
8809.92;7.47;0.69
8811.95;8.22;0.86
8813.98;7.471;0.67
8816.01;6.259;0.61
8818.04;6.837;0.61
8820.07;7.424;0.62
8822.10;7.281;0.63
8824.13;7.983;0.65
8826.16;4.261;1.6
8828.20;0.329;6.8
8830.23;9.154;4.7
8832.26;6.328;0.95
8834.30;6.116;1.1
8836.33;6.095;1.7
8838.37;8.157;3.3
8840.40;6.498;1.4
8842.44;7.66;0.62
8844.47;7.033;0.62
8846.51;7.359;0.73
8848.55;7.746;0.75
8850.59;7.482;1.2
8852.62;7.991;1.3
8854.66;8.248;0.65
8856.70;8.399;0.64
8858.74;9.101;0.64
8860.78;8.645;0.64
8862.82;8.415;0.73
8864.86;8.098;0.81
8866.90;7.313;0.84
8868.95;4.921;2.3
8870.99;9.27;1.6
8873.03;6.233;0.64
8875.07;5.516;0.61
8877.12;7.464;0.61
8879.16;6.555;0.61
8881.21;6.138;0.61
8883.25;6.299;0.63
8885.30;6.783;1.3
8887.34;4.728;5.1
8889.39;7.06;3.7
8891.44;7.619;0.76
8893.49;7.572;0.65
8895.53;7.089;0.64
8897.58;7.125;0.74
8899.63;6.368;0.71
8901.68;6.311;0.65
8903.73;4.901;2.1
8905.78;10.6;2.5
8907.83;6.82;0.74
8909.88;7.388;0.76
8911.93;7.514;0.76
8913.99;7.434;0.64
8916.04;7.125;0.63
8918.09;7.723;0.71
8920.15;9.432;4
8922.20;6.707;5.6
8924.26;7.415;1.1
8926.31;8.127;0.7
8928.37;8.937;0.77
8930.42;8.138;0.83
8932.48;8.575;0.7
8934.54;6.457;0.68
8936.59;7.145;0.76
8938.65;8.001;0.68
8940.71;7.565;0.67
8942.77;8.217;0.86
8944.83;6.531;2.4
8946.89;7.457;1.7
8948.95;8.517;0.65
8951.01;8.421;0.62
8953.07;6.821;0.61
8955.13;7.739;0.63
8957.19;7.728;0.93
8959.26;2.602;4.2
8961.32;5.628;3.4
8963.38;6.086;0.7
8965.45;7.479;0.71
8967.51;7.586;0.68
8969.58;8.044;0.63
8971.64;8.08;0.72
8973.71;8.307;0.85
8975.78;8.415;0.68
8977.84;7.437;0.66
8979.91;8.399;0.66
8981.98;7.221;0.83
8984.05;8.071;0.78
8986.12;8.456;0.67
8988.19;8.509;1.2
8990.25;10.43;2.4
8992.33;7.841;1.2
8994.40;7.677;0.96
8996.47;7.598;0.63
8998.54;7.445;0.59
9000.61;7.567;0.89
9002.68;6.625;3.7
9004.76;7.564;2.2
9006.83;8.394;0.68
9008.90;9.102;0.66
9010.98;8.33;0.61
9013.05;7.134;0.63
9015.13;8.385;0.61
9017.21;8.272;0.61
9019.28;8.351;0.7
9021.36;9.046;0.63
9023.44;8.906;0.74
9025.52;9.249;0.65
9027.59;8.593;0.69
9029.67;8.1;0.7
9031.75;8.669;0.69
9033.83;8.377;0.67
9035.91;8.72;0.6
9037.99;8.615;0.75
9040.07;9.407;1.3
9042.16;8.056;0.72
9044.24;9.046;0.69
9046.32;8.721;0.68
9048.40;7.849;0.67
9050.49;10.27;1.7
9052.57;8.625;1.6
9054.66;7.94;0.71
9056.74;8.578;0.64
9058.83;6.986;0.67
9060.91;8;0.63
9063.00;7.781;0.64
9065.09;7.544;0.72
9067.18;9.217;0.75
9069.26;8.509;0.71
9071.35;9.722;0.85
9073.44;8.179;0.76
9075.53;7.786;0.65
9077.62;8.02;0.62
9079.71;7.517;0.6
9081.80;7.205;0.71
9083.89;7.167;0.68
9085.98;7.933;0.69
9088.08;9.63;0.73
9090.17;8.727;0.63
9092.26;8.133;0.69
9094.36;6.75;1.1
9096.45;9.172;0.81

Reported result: 0.16 mag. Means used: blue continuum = 8.36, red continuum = 8.42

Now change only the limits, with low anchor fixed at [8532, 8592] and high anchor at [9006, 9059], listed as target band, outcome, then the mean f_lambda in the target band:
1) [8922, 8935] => 0.08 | 7.89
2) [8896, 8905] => 0.31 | 6.35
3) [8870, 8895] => 0.24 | 6.77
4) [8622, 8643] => -0.04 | 8.63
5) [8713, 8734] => 0.10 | 7.64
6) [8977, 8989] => 0.07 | 8.01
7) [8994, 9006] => 0.15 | 7.42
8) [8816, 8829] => 0.40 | 5.82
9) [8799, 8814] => 0.14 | 7.41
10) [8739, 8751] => 0.09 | 7.71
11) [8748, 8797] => 0.01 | 8.31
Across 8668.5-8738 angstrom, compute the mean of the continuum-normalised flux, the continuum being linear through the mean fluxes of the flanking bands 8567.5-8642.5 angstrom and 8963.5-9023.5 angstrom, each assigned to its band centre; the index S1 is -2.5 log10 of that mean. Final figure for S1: 0.035 mag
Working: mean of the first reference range 8.4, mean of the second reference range 8.05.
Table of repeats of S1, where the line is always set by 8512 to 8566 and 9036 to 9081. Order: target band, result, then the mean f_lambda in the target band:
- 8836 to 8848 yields 0.17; 7.21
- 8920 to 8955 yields 0.09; 7.75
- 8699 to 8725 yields 0.04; 8.16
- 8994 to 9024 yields 0.05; 8.02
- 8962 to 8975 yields 0.12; 7.56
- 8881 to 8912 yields 0.22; 6.9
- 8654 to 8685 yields 0.00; 8.43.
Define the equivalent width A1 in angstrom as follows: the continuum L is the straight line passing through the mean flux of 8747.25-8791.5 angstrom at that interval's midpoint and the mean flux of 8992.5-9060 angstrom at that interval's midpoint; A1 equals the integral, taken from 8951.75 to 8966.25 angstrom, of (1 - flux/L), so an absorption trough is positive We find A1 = 3.51 angstrom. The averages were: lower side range 8.42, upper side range 8.31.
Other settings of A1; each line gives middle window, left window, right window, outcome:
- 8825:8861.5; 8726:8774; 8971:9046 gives 5.24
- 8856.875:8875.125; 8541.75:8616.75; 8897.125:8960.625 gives -0.15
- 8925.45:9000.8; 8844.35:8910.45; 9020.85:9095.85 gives 1.14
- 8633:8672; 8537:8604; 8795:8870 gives -3.23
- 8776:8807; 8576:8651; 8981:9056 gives 2.40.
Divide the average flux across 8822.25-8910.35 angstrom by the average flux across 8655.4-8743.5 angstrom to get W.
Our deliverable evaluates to 0.86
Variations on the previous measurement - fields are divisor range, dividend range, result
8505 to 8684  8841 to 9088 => 0.92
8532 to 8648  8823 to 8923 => 0.84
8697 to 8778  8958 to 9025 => 0.96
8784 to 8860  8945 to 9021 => 1.06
